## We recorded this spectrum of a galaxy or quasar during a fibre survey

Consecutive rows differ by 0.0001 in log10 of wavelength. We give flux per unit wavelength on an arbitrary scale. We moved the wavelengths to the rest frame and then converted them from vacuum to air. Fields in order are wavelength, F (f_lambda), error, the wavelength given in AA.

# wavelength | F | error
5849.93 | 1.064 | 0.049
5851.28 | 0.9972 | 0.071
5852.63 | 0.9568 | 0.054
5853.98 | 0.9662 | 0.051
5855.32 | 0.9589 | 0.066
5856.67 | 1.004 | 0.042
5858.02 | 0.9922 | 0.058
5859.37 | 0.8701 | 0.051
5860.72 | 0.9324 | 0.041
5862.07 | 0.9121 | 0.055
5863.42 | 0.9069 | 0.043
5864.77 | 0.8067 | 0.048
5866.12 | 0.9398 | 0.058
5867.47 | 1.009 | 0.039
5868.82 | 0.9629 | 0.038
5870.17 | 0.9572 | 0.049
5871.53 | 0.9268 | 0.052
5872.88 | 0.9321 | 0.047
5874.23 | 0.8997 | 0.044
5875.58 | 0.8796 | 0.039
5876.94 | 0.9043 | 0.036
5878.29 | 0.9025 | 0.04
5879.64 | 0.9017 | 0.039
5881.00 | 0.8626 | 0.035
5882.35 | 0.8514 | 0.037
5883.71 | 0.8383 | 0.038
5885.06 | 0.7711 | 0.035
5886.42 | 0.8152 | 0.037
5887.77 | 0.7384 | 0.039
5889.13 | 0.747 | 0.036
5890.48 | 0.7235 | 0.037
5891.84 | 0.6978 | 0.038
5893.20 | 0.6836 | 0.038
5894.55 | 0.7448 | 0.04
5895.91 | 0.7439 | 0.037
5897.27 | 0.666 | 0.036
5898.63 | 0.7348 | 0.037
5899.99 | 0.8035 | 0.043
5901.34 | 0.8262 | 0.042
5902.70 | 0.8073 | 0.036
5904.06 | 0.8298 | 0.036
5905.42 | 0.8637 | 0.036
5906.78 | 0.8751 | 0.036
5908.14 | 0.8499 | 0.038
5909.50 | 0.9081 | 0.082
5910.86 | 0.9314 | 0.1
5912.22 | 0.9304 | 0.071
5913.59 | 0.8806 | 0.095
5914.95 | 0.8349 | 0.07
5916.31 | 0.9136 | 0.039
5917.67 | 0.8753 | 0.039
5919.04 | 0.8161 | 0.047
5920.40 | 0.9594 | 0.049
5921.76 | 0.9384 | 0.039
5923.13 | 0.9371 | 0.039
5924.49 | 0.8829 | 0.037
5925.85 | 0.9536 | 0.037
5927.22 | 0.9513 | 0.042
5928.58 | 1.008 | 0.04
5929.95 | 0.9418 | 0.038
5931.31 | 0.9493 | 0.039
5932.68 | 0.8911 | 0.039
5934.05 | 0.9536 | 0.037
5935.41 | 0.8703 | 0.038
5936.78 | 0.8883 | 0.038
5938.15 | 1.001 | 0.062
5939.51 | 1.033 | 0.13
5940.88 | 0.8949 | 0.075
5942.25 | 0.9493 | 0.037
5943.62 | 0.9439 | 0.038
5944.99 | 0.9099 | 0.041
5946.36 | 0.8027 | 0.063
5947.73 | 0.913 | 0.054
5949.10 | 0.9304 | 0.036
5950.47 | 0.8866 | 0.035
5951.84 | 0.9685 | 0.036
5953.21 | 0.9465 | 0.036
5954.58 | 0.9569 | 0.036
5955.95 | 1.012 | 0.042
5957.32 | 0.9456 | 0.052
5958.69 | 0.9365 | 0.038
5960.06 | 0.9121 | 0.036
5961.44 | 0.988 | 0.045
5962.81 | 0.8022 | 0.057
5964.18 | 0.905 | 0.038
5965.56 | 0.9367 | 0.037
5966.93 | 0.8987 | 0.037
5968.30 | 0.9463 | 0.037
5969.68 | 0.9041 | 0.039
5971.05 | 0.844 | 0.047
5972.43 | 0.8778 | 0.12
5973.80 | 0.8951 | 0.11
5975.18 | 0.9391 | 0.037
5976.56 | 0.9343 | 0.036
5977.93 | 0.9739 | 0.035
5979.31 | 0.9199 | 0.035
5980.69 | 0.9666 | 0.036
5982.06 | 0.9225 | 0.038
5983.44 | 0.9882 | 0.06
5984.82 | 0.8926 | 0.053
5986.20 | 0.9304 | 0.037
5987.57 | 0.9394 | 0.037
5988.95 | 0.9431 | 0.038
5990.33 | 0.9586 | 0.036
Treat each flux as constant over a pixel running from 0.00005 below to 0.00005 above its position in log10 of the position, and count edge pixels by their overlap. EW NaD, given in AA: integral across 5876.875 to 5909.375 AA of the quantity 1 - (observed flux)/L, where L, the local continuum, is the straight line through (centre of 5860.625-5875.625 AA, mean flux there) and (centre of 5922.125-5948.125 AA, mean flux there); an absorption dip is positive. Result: 4.5 AA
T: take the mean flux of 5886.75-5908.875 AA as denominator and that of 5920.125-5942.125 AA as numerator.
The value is 1.2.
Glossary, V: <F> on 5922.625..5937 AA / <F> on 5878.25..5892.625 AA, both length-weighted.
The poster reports 1.2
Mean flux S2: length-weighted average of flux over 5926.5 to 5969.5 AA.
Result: 0.931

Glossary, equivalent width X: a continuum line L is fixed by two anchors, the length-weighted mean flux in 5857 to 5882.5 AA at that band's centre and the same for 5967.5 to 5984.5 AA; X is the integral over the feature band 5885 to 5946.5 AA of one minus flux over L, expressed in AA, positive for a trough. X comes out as 3.7 AA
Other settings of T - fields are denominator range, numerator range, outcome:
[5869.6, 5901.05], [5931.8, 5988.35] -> 1.14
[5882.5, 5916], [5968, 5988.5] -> 1.15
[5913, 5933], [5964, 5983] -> 1.00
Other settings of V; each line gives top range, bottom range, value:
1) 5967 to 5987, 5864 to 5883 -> 1.01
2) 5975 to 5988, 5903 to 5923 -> 1.06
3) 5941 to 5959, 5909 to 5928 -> 1.02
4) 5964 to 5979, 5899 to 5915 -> 1.06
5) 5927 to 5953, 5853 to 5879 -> 1.00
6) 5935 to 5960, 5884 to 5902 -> 1.25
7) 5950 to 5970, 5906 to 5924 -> 1.04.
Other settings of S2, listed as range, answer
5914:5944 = 0.926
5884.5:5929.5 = 0.839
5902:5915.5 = 0.871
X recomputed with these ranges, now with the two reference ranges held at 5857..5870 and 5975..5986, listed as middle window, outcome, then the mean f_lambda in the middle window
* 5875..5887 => 0.93 AA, 0.858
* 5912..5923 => 0.48 AA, 0.893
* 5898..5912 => 1.31 AA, 0.847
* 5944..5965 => 0.39 AA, 0.921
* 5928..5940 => -0.13 AA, 0.947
